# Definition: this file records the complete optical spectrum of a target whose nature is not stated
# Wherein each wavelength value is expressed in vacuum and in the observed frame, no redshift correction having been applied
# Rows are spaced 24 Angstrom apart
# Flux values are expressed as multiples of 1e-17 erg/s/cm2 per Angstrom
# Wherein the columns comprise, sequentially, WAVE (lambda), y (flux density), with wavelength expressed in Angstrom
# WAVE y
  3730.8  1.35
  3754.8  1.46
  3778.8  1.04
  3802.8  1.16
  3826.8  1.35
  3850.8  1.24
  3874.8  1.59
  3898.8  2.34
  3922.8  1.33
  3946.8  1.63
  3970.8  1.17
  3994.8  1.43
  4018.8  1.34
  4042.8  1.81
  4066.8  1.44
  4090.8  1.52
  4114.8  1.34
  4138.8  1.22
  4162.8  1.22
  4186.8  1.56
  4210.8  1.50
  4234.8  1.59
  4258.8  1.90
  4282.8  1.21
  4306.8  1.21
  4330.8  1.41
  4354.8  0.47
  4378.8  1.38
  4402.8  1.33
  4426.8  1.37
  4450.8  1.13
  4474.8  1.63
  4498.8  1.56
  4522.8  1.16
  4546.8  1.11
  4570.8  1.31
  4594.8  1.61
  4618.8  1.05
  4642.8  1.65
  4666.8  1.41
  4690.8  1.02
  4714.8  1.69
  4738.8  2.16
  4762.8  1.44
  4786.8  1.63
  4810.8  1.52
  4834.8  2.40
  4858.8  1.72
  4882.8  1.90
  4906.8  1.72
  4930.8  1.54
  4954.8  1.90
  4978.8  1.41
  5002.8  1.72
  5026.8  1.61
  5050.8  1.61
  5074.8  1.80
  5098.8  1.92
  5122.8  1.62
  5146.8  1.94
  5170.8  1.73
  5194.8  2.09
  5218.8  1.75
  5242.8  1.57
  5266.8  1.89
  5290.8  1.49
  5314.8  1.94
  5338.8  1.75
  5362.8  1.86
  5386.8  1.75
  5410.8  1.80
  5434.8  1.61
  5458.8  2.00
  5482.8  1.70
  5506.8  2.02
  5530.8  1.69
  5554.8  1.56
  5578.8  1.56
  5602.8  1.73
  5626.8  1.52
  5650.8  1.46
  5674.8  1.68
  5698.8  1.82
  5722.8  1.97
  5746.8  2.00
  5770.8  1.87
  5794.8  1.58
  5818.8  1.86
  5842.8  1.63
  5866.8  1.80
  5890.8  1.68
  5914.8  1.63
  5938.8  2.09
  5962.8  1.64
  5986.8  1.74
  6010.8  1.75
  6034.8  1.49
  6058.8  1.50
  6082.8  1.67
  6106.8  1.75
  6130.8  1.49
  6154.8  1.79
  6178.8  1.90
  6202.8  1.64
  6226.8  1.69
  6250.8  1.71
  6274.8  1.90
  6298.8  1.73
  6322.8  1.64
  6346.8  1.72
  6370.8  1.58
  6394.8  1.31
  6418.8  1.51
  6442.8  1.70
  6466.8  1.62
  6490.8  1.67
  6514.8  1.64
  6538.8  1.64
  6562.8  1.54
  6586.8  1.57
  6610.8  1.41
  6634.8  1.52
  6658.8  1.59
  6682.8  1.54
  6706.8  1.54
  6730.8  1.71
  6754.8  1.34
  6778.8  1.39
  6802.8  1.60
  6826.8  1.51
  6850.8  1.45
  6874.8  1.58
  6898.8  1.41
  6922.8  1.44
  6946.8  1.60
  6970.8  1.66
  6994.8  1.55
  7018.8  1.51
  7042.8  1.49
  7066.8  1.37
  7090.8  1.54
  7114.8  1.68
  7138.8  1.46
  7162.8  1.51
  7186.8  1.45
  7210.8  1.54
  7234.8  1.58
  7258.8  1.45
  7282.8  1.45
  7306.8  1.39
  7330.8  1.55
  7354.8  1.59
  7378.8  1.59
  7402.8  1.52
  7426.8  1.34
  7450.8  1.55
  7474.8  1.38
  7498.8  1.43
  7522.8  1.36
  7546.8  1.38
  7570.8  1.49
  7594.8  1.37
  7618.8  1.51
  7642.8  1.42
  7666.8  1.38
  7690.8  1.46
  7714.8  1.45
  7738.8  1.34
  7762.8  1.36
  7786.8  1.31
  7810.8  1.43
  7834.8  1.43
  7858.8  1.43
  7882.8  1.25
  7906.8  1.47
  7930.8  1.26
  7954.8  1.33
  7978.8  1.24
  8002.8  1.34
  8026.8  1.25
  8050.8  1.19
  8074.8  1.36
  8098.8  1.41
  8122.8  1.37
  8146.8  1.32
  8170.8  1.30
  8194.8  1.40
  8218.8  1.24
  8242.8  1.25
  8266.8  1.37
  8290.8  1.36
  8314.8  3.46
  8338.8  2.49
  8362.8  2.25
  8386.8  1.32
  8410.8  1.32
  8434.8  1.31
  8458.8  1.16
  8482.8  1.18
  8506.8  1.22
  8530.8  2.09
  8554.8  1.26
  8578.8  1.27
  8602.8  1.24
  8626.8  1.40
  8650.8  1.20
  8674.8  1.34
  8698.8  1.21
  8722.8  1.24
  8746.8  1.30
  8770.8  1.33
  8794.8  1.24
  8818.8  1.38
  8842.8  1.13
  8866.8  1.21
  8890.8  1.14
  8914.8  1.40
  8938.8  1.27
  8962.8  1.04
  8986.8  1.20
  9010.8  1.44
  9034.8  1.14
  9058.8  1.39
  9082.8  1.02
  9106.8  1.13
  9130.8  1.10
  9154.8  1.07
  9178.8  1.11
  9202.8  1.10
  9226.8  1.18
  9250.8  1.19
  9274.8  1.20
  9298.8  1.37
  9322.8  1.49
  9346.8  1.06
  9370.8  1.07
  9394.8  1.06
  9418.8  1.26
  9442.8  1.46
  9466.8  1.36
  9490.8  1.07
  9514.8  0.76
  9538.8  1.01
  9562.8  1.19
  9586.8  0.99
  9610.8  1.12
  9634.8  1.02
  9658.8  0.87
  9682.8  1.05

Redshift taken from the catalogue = 0.27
